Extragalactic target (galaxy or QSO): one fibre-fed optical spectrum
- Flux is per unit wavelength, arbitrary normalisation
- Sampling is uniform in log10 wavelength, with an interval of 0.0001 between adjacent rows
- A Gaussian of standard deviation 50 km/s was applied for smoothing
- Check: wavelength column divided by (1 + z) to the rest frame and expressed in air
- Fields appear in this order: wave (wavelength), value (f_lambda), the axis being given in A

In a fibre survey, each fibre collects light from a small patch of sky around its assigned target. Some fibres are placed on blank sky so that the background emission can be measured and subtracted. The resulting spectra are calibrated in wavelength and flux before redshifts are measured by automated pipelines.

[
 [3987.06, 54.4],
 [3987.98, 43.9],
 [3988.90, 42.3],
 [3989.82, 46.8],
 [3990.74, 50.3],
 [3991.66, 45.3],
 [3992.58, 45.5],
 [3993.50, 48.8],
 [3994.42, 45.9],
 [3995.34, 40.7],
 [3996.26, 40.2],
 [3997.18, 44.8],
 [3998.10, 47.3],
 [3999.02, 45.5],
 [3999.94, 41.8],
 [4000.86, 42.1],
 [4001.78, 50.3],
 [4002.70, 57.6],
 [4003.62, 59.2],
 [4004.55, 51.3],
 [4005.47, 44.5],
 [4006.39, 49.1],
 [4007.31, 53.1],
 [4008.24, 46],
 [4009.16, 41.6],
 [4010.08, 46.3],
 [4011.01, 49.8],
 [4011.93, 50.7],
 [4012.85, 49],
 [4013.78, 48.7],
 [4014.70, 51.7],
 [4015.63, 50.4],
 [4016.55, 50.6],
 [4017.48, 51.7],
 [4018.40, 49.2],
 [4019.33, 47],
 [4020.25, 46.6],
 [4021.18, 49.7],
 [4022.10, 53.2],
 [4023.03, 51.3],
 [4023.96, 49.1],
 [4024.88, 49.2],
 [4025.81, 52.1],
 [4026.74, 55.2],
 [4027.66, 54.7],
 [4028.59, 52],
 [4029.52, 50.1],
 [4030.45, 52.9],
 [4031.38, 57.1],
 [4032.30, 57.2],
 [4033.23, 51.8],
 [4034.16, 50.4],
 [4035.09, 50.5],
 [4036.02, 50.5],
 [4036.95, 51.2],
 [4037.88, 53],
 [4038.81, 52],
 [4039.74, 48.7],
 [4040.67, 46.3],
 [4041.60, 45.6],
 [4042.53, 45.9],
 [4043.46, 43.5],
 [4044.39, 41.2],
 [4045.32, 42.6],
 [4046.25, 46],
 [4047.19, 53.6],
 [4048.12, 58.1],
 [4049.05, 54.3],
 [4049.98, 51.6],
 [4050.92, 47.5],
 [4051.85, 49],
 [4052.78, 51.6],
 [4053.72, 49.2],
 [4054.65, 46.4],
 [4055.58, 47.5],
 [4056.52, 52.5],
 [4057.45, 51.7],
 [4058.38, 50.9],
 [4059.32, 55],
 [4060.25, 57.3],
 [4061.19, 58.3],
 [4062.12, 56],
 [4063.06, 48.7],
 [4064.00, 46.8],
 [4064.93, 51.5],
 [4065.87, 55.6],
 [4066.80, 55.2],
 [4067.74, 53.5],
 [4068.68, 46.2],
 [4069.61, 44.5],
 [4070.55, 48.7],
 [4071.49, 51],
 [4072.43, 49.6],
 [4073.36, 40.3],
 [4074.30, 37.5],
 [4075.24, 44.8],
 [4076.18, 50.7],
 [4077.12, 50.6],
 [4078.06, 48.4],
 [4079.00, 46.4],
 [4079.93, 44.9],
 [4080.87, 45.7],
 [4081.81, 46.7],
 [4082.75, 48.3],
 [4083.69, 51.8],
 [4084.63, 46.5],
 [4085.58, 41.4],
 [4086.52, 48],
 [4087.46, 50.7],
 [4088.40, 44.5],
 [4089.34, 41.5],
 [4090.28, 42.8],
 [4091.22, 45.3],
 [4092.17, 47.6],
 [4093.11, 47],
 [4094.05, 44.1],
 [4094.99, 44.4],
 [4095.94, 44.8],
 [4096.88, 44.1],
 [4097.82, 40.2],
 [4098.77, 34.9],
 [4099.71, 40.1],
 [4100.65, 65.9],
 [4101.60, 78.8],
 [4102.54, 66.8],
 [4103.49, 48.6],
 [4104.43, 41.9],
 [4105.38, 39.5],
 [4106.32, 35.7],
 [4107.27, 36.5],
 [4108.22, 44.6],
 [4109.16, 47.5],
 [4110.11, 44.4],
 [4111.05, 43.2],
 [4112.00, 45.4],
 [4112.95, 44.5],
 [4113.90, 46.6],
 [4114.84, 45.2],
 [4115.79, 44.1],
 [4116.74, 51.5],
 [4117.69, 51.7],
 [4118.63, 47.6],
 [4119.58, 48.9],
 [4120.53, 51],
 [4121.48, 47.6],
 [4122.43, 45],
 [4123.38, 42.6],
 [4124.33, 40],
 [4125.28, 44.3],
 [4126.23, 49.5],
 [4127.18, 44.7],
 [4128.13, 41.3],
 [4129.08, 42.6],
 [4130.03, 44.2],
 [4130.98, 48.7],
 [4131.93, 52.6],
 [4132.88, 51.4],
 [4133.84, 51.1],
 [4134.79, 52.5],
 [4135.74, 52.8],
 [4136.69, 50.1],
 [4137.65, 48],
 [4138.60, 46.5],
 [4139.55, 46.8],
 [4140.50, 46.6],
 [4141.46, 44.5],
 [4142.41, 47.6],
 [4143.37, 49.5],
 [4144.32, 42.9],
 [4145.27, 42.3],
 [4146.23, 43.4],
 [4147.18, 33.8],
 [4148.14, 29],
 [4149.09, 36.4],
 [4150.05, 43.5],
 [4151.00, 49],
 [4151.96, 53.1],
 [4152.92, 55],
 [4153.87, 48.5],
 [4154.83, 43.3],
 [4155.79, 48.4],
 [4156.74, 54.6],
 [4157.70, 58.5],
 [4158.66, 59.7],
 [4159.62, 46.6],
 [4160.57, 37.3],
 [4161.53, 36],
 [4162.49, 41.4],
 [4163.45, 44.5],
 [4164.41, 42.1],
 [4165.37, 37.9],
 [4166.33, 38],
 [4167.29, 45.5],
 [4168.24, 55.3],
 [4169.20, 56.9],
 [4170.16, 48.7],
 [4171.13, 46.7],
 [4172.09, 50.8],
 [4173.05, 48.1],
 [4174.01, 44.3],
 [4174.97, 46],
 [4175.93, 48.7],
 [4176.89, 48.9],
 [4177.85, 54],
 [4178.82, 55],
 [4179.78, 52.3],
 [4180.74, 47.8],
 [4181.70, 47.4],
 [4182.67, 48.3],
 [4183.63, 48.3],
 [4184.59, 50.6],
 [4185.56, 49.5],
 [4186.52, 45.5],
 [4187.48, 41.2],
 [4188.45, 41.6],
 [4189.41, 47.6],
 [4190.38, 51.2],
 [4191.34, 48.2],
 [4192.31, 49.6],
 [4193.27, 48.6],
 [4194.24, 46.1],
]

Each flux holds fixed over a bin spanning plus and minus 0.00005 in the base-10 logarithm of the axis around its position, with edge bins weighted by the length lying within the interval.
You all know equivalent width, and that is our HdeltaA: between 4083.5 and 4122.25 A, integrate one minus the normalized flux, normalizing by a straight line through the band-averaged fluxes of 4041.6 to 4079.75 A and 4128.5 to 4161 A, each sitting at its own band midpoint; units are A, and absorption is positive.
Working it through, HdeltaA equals 1.23 A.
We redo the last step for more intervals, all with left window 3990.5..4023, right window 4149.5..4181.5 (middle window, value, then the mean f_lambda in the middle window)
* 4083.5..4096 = 0.6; 45.6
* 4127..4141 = 0.0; 48.1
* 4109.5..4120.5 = 0.3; 46.8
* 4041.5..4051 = 0.0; 48.3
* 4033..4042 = -0.3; 50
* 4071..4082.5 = 0.4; 46.4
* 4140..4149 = 1.1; 42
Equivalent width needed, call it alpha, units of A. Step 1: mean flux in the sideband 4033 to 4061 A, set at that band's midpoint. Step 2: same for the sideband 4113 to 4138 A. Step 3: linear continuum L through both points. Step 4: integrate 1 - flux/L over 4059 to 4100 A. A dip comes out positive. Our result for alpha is 1.4 A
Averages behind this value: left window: 49.9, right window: 47.5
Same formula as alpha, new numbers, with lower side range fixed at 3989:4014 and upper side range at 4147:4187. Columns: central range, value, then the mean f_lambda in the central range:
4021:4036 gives -1.56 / 52.3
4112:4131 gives 0.49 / 46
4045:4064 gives -1.62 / 51.3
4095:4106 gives -0.45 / 49.2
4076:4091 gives 0.18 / 46.7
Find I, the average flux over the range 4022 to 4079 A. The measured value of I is 50.2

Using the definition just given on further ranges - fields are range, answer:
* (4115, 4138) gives 47.6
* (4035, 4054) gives 49.1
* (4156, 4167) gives 45.2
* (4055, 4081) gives 49.7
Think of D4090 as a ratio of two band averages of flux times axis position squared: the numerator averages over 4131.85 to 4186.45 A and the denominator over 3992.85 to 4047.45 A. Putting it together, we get 1.03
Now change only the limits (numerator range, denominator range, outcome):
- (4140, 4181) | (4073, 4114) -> 1.04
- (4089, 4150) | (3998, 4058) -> 0.97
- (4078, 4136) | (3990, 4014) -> 1.04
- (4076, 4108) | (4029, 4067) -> 0.94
